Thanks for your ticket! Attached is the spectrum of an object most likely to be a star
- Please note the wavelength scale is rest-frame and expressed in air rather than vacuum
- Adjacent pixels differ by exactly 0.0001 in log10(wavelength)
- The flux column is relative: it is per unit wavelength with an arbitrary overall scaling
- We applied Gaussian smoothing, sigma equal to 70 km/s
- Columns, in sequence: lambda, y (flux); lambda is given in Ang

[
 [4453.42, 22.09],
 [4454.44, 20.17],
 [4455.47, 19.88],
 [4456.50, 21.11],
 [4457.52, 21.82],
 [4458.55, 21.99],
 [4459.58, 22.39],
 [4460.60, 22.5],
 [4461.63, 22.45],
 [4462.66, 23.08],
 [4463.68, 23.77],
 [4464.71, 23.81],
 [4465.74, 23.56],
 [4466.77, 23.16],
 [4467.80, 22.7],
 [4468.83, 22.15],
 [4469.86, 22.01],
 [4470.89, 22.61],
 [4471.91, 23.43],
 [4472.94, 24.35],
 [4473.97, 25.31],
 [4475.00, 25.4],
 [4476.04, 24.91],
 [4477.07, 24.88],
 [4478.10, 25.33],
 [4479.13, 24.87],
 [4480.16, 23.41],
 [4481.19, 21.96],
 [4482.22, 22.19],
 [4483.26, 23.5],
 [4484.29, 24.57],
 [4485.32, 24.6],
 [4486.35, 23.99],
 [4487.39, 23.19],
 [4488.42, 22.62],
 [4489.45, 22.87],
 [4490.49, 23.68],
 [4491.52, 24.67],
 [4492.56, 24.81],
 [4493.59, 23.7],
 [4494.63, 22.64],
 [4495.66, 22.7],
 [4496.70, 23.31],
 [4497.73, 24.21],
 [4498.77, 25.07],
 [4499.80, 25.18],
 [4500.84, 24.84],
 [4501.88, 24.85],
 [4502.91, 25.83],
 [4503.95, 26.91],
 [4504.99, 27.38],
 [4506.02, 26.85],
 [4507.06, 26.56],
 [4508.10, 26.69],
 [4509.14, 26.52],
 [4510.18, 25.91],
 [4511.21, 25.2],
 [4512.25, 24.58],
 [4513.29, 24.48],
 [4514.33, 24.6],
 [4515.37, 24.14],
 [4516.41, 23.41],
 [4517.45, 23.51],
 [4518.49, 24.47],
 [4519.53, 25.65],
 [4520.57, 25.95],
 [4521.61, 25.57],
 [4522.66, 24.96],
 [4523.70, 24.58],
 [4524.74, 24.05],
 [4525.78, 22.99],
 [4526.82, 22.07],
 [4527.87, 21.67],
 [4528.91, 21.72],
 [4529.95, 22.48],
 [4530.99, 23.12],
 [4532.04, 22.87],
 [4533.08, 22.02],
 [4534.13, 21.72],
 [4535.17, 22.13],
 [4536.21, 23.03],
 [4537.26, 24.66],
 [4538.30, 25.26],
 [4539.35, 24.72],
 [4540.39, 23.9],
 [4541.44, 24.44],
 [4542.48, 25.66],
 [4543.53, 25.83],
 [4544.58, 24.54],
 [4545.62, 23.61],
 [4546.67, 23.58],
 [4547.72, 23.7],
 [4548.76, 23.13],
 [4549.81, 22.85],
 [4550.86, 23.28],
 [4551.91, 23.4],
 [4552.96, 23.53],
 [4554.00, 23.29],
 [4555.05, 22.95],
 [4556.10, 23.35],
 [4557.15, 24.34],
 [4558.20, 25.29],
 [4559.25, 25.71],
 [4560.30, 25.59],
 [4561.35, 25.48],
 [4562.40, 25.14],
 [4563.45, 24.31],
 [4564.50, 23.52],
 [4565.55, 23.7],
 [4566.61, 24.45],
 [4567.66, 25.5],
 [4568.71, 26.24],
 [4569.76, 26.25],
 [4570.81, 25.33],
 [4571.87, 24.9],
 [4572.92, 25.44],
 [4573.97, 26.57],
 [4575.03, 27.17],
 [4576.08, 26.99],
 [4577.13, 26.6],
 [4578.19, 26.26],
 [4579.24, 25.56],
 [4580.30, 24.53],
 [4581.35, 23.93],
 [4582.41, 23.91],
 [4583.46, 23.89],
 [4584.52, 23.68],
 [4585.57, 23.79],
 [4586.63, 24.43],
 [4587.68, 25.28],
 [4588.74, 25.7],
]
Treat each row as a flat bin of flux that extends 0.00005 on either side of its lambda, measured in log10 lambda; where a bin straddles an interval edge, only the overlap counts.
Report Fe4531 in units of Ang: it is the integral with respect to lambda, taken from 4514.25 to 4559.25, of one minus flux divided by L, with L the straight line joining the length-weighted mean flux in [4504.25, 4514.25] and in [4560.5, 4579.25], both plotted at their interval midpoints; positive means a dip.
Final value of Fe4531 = 3.5 Ang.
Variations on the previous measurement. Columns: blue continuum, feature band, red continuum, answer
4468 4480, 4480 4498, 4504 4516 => 0.94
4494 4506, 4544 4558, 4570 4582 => 1.05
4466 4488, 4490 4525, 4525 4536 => -3.04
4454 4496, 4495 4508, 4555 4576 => -0.83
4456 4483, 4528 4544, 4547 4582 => 0.54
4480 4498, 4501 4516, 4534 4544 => -1.23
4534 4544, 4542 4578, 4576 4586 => -0.32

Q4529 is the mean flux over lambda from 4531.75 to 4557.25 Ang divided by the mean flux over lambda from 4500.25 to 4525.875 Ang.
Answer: 0.94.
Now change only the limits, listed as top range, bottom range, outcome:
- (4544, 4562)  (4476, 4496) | 1.01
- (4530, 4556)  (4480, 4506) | 0.98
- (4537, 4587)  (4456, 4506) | 1.04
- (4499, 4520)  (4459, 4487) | 1.08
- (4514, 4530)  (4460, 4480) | 1.01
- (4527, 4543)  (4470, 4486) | 0.97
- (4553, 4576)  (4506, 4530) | 1.02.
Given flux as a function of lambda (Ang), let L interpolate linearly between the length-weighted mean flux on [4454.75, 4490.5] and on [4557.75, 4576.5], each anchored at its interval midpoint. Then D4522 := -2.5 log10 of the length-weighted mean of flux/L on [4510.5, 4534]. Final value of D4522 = 0.026 mag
